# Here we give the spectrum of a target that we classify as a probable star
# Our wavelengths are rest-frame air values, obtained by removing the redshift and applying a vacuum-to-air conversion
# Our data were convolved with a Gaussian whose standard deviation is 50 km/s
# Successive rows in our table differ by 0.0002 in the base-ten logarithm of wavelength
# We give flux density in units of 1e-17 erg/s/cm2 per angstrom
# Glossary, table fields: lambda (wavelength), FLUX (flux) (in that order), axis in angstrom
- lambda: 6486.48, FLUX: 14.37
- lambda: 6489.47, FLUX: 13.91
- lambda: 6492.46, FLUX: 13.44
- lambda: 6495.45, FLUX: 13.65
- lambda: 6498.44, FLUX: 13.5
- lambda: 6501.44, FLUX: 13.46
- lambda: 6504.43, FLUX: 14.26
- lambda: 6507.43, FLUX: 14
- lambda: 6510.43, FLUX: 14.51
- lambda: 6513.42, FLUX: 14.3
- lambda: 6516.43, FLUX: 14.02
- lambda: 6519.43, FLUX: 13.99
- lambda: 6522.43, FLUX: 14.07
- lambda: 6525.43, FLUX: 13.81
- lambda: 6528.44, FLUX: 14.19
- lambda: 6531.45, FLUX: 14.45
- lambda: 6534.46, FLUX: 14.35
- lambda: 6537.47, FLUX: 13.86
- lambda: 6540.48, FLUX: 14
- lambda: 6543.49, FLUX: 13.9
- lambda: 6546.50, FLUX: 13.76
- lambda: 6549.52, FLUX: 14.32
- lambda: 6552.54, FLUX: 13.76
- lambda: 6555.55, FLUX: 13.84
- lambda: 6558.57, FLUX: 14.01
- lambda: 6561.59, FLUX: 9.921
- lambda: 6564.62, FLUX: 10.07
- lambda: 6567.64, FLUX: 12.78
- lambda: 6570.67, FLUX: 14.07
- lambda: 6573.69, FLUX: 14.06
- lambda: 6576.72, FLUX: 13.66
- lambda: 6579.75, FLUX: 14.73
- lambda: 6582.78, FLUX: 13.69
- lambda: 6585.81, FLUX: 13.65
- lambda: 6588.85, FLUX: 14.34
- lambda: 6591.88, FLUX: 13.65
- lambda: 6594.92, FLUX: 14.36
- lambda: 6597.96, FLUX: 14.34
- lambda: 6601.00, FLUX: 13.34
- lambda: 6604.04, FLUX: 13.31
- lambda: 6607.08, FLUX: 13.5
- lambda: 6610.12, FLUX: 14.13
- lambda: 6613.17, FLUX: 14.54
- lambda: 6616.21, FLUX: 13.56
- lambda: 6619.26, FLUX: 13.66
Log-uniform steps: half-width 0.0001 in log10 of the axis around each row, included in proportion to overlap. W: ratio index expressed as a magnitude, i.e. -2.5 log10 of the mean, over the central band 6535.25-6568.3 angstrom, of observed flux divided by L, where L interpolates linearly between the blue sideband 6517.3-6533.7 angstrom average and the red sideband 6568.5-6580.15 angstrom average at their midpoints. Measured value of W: 0.07 mag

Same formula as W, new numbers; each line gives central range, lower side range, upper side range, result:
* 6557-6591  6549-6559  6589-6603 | 0.06 mag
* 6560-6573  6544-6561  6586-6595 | 0.17 mag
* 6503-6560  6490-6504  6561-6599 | -0.04 mag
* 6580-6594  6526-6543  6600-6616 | 0.00 mag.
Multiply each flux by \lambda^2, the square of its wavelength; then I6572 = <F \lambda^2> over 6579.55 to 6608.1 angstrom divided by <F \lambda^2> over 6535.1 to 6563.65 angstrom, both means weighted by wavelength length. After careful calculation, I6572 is 1.04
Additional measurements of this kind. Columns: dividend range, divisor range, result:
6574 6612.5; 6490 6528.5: 1.02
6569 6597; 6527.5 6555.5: 1.01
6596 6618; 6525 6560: 1.01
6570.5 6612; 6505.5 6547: 1.01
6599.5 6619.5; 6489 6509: 1.03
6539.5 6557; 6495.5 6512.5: 1.01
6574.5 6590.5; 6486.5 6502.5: 1.05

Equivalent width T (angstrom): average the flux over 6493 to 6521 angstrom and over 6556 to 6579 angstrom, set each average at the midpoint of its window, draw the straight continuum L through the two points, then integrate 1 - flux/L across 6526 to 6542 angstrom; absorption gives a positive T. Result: -0.9 angstrom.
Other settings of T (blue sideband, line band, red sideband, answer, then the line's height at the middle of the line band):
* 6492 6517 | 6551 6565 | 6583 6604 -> 1.4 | 13.9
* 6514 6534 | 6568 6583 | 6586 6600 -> 0.1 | 14.1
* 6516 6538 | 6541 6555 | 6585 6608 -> 0.1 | 14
